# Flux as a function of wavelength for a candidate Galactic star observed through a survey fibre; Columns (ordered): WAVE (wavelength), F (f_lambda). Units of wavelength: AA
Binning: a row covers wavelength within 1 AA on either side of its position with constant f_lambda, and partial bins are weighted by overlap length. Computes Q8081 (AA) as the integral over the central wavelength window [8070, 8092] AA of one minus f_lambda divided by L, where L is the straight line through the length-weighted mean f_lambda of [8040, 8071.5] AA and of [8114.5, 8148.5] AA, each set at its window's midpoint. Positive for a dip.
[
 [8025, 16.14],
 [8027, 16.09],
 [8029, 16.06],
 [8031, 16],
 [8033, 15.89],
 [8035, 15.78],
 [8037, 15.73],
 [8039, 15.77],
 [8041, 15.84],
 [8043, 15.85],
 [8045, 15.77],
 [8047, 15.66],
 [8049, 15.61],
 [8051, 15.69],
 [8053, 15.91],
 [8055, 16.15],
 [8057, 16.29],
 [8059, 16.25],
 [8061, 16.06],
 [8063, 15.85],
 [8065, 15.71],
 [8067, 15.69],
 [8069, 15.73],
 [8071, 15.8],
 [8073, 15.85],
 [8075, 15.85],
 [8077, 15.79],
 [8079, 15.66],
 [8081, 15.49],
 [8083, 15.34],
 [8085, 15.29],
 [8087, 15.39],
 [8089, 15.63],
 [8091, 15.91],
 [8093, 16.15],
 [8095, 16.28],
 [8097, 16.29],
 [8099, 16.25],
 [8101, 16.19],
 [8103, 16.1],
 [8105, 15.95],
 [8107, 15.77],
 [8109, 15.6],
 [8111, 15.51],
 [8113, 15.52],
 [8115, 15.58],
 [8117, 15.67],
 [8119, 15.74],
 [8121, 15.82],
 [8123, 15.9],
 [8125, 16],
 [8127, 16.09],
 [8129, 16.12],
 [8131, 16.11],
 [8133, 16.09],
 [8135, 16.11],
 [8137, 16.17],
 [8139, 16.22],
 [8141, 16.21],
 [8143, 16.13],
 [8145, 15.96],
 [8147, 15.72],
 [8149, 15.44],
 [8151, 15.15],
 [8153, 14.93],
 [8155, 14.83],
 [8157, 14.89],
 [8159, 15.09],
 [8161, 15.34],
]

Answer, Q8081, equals 0.4 AA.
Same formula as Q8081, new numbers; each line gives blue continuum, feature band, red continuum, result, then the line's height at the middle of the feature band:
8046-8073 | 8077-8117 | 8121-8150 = 0.4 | 15.9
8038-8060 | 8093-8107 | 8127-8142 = -0.1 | 16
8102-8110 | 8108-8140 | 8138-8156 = -0.3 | 15.8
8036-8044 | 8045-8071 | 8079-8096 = -0.2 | 15.8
